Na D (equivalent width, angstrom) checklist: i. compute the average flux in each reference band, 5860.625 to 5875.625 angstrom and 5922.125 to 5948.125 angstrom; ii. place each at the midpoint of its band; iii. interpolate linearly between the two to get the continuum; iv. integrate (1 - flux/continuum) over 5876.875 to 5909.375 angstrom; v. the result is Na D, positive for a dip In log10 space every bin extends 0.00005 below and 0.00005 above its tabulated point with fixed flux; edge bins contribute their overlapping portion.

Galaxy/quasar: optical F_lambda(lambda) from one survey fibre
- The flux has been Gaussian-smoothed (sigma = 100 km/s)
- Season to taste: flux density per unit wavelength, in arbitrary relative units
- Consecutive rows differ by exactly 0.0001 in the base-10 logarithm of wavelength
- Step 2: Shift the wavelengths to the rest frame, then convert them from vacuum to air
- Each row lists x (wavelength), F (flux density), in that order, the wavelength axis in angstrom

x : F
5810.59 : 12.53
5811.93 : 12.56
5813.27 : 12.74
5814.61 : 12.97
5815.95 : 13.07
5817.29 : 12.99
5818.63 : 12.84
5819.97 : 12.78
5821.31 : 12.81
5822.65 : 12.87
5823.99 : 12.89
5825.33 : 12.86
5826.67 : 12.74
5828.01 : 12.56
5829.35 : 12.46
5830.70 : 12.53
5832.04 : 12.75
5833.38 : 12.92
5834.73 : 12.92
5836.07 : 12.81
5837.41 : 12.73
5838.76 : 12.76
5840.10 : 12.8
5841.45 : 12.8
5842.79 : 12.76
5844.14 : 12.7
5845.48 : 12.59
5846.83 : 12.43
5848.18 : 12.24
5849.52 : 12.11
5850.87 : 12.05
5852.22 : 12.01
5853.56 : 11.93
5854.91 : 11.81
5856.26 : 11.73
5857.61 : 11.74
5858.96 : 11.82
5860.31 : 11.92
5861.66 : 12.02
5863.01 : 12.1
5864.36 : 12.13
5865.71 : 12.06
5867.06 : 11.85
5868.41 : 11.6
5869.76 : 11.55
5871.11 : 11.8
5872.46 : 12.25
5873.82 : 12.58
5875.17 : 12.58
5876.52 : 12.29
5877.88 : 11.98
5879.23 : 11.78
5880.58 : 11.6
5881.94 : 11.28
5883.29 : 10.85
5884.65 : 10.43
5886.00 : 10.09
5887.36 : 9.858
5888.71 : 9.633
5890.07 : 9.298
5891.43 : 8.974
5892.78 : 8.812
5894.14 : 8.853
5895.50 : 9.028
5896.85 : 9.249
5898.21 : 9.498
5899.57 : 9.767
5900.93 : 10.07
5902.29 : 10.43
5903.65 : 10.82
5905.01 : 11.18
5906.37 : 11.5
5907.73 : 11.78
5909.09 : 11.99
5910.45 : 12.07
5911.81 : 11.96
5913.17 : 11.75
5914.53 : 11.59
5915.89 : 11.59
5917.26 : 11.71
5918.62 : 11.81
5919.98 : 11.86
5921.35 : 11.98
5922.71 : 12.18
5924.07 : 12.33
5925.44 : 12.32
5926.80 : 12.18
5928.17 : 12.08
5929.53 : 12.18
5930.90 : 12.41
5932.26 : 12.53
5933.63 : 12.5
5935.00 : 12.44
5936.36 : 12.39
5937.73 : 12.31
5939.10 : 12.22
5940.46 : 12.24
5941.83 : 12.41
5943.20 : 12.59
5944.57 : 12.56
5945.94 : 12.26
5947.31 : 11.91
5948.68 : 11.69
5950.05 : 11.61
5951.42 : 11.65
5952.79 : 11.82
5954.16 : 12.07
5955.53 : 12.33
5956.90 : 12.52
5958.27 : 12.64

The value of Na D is 4.8 angstrom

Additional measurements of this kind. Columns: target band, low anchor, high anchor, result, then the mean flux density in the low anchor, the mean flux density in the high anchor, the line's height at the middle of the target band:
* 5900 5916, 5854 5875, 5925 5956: 0.97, 11.9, 12.2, 12.1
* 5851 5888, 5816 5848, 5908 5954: 2.38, 12.7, 12.1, 12.5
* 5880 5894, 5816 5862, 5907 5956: 2.58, 12.5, 12.1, 12.3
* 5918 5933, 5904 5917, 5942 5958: -0.40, 11.7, 12.1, 11.9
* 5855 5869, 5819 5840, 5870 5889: -0.02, 12.8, 11.4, 11.9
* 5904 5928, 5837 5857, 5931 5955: 0.75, 12.4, 12.2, 12.2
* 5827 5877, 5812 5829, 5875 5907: -2.44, 12.8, 10.4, 11.7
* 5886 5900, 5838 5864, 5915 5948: 3.31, 12.2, 12.2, 12.2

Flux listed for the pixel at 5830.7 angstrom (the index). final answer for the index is 12.53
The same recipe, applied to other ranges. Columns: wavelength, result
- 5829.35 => 12.46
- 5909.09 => 11.99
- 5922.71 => 12.18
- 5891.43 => 8.974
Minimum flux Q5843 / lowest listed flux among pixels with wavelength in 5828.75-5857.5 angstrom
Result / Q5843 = 11.73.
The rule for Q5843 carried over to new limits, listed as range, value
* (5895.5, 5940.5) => 9.028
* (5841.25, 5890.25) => 9.298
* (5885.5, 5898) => 8.812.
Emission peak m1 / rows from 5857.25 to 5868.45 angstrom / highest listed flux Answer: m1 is 12.13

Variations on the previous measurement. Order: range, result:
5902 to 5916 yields 12.07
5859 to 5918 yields 12.58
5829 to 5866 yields 12.92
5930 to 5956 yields 12.59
